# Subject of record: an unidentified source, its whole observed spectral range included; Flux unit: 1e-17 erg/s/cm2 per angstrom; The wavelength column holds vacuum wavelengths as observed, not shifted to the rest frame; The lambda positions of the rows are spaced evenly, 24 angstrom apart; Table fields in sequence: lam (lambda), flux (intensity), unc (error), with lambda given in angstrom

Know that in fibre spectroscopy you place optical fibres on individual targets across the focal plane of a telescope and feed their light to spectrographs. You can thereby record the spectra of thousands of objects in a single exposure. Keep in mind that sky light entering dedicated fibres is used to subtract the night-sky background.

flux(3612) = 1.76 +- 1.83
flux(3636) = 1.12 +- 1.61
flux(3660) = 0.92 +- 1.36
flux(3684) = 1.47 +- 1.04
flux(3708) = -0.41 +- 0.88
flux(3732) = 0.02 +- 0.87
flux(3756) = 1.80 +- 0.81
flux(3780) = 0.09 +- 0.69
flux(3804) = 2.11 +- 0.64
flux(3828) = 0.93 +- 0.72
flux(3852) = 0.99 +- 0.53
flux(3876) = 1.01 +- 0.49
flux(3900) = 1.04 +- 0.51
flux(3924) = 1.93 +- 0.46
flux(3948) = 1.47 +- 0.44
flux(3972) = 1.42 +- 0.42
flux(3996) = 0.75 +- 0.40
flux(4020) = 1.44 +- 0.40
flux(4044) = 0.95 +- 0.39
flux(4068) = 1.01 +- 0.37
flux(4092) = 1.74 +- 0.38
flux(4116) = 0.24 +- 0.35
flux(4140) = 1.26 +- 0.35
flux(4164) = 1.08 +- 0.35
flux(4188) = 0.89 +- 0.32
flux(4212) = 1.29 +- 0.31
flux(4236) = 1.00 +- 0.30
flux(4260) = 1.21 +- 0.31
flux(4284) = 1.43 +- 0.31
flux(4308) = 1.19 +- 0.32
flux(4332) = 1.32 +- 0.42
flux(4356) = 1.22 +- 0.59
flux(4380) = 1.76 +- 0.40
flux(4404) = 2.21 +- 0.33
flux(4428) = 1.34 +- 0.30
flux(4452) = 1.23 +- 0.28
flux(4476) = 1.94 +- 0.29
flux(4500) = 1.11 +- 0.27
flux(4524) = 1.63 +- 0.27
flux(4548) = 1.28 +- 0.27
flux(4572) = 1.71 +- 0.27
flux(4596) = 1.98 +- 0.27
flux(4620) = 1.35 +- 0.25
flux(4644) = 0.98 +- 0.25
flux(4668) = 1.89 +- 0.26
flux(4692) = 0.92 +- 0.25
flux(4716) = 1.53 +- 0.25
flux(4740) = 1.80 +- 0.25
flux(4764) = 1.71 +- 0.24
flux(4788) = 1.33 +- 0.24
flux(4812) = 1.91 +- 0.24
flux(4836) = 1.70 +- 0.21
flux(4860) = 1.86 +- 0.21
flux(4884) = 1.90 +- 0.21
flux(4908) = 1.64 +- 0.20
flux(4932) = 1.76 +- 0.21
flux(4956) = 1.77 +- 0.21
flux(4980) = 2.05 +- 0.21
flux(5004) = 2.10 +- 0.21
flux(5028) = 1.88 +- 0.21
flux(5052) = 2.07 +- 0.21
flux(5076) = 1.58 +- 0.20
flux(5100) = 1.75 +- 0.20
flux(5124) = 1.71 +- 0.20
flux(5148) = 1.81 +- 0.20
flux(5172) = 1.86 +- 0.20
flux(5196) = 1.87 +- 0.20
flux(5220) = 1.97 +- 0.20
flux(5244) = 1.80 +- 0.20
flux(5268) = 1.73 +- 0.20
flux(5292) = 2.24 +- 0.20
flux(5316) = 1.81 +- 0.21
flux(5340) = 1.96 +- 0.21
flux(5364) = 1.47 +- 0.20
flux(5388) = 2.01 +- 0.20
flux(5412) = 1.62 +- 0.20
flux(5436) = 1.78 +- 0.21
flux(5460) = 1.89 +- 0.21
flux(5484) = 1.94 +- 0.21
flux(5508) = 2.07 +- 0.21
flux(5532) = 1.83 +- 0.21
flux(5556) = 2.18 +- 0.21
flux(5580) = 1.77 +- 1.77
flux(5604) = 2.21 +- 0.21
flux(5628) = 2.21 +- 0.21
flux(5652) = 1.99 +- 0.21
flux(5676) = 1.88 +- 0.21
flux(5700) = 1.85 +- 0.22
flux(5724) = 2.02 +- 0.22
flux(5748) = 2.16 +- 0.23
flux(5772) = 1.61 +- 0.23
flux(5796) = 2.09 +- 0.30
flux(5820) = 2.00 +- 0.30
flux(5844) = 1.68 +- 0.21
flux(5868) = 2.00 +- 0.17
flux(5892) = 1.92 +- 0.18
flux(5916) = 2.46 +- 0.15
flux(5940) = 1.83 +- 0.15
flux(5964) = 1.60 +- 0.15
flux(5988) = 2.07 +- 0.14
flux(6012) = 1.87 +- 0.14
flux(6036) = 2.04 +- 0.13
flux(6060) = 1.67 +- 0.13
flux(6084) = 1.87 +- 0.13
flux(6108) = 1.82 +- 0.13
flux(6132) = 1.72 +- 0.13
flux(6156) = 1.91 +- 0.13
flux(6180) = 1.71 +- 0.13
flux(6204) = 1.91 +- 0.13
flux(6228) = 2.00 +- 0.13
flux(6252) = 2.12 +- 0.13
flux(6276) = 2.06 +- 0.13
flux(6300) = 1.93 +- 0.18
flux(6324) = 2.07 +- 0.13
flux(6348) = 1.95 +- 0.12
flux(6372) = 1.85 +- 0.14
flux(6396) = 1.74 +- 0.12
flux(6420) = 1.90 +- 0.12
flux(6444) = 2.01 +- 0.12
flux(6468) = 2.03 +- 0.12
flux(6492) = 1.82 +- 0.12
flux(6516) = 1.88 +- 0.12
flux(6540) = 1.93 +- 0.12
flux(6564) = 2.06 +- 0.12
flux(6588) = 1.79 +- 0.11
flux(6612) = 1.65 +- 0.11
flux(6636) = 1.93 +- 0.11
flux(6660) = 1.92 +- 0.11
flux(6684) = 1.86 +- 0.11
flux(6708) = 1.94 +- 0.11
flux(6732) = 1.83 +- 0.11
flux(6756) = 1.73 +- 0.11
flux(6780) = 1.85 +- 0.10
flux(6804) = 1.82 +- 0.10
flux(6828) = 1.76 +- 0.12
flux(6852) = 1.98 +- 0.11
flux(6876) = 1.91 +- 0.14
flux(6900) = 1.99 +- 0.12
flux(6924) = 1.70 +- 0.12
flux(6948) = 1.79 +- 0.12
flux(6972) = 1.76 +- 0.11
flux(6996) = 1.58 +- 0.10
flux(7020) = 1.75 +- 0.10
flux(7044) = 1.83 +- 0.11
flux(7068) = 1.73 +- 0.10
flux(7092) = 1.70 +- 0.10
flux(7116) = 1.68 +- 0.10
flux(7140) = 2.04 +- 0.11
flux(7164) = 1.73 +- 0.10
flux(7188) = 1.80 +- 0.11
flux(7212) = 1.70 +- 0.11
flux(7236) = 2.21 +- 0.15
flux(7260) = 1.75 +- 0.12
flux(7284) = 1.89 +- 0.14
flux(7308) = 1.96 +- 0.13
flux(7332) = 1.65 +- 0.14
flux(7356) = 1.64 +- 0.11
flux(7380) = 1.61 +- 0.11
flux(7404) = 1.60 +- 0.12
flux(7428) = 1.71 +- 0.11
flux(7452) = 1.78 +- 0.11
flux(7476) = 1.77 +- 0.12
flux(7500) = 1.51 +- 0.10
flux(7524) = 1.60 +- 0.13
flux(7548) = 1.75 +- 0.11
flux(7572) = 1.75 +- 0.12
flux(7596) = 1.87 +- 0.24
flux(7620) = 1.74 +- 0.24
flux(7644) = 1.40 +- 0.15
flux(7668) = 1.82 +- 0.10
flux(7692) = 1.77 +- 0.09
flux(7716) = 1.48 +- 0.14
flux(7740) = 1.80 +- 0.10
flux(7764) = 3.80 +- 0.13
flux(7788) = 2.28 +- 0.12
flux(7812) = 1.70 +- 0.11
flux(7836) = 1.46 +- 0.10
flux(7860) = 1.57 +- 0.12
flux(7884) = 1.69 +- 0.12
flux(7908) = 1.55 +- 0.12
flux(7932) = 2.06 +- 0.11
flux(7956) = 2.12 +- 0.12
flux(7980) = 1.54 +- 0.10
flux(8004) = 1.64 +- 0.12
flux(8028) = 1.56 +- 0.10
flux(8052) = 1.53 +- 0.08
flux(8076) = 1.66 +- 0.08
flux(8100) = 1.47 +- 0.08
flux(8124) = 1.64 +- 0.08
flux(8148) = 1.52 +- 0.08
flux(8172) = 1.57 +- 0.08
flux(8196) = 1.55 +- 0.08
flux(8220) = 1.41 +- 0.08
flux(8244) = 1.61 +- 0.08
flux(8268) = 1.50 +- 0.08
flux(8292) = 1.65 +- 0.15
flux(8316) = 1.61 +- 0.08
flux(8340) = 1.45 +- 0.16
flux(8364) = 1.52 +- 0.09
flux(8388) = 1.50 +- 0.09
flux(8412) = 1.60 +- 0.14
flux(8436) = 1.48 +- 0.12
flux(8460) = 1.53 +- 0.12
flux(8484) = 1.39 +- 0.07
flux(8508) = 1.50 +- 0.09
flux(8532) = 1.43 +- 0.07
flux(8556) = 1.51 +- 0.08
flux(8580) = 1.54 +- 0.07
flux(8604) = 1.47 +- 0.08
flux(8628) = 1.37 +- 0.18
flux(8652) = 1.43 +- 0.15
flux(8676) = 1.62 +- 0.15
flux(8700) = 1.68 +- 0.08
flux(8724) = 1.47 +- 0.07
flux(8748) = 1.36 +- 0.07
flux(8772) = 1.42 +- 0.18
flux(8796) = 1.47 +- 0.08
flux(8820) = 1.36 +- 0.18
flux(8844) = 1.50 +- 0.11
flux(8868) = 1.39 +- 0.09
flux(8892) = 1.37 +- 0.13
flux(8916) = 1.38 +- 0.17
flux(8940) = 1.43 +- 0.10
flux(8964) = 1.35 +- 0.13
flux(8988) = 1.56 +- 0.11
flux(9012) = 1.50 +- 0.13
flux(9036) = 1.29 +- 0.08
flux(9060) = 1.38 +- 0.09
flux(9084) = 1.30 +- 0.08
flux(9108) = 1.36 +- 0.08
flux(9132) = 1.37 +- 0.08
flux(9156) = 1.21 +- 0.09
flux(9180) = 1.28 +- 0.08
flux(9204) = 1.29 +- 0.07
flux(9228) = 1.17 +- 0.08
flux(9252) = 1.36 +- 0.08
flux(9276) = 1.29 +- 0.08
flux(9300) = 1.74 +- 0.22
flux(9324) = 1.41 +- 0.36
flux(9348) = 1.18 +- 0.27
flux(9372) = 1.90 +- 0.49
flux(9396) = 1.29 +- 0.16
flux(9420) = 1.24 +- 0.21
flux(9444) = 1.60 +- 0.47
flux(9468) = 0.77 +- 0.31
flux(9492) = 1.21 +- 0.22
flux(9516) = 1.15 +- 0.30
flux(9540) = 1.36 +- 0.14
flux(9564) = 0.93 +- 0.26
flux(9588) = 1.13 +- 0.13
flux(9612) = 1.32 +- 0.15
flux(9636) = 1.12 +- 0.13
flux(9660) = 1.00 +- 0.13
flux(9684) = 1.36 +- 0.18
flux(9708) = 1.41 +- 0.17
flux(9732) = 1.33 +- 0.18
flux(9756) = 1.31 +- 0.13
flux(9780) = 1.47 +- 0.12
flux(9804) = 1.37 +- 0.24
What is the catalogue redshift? 0.182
